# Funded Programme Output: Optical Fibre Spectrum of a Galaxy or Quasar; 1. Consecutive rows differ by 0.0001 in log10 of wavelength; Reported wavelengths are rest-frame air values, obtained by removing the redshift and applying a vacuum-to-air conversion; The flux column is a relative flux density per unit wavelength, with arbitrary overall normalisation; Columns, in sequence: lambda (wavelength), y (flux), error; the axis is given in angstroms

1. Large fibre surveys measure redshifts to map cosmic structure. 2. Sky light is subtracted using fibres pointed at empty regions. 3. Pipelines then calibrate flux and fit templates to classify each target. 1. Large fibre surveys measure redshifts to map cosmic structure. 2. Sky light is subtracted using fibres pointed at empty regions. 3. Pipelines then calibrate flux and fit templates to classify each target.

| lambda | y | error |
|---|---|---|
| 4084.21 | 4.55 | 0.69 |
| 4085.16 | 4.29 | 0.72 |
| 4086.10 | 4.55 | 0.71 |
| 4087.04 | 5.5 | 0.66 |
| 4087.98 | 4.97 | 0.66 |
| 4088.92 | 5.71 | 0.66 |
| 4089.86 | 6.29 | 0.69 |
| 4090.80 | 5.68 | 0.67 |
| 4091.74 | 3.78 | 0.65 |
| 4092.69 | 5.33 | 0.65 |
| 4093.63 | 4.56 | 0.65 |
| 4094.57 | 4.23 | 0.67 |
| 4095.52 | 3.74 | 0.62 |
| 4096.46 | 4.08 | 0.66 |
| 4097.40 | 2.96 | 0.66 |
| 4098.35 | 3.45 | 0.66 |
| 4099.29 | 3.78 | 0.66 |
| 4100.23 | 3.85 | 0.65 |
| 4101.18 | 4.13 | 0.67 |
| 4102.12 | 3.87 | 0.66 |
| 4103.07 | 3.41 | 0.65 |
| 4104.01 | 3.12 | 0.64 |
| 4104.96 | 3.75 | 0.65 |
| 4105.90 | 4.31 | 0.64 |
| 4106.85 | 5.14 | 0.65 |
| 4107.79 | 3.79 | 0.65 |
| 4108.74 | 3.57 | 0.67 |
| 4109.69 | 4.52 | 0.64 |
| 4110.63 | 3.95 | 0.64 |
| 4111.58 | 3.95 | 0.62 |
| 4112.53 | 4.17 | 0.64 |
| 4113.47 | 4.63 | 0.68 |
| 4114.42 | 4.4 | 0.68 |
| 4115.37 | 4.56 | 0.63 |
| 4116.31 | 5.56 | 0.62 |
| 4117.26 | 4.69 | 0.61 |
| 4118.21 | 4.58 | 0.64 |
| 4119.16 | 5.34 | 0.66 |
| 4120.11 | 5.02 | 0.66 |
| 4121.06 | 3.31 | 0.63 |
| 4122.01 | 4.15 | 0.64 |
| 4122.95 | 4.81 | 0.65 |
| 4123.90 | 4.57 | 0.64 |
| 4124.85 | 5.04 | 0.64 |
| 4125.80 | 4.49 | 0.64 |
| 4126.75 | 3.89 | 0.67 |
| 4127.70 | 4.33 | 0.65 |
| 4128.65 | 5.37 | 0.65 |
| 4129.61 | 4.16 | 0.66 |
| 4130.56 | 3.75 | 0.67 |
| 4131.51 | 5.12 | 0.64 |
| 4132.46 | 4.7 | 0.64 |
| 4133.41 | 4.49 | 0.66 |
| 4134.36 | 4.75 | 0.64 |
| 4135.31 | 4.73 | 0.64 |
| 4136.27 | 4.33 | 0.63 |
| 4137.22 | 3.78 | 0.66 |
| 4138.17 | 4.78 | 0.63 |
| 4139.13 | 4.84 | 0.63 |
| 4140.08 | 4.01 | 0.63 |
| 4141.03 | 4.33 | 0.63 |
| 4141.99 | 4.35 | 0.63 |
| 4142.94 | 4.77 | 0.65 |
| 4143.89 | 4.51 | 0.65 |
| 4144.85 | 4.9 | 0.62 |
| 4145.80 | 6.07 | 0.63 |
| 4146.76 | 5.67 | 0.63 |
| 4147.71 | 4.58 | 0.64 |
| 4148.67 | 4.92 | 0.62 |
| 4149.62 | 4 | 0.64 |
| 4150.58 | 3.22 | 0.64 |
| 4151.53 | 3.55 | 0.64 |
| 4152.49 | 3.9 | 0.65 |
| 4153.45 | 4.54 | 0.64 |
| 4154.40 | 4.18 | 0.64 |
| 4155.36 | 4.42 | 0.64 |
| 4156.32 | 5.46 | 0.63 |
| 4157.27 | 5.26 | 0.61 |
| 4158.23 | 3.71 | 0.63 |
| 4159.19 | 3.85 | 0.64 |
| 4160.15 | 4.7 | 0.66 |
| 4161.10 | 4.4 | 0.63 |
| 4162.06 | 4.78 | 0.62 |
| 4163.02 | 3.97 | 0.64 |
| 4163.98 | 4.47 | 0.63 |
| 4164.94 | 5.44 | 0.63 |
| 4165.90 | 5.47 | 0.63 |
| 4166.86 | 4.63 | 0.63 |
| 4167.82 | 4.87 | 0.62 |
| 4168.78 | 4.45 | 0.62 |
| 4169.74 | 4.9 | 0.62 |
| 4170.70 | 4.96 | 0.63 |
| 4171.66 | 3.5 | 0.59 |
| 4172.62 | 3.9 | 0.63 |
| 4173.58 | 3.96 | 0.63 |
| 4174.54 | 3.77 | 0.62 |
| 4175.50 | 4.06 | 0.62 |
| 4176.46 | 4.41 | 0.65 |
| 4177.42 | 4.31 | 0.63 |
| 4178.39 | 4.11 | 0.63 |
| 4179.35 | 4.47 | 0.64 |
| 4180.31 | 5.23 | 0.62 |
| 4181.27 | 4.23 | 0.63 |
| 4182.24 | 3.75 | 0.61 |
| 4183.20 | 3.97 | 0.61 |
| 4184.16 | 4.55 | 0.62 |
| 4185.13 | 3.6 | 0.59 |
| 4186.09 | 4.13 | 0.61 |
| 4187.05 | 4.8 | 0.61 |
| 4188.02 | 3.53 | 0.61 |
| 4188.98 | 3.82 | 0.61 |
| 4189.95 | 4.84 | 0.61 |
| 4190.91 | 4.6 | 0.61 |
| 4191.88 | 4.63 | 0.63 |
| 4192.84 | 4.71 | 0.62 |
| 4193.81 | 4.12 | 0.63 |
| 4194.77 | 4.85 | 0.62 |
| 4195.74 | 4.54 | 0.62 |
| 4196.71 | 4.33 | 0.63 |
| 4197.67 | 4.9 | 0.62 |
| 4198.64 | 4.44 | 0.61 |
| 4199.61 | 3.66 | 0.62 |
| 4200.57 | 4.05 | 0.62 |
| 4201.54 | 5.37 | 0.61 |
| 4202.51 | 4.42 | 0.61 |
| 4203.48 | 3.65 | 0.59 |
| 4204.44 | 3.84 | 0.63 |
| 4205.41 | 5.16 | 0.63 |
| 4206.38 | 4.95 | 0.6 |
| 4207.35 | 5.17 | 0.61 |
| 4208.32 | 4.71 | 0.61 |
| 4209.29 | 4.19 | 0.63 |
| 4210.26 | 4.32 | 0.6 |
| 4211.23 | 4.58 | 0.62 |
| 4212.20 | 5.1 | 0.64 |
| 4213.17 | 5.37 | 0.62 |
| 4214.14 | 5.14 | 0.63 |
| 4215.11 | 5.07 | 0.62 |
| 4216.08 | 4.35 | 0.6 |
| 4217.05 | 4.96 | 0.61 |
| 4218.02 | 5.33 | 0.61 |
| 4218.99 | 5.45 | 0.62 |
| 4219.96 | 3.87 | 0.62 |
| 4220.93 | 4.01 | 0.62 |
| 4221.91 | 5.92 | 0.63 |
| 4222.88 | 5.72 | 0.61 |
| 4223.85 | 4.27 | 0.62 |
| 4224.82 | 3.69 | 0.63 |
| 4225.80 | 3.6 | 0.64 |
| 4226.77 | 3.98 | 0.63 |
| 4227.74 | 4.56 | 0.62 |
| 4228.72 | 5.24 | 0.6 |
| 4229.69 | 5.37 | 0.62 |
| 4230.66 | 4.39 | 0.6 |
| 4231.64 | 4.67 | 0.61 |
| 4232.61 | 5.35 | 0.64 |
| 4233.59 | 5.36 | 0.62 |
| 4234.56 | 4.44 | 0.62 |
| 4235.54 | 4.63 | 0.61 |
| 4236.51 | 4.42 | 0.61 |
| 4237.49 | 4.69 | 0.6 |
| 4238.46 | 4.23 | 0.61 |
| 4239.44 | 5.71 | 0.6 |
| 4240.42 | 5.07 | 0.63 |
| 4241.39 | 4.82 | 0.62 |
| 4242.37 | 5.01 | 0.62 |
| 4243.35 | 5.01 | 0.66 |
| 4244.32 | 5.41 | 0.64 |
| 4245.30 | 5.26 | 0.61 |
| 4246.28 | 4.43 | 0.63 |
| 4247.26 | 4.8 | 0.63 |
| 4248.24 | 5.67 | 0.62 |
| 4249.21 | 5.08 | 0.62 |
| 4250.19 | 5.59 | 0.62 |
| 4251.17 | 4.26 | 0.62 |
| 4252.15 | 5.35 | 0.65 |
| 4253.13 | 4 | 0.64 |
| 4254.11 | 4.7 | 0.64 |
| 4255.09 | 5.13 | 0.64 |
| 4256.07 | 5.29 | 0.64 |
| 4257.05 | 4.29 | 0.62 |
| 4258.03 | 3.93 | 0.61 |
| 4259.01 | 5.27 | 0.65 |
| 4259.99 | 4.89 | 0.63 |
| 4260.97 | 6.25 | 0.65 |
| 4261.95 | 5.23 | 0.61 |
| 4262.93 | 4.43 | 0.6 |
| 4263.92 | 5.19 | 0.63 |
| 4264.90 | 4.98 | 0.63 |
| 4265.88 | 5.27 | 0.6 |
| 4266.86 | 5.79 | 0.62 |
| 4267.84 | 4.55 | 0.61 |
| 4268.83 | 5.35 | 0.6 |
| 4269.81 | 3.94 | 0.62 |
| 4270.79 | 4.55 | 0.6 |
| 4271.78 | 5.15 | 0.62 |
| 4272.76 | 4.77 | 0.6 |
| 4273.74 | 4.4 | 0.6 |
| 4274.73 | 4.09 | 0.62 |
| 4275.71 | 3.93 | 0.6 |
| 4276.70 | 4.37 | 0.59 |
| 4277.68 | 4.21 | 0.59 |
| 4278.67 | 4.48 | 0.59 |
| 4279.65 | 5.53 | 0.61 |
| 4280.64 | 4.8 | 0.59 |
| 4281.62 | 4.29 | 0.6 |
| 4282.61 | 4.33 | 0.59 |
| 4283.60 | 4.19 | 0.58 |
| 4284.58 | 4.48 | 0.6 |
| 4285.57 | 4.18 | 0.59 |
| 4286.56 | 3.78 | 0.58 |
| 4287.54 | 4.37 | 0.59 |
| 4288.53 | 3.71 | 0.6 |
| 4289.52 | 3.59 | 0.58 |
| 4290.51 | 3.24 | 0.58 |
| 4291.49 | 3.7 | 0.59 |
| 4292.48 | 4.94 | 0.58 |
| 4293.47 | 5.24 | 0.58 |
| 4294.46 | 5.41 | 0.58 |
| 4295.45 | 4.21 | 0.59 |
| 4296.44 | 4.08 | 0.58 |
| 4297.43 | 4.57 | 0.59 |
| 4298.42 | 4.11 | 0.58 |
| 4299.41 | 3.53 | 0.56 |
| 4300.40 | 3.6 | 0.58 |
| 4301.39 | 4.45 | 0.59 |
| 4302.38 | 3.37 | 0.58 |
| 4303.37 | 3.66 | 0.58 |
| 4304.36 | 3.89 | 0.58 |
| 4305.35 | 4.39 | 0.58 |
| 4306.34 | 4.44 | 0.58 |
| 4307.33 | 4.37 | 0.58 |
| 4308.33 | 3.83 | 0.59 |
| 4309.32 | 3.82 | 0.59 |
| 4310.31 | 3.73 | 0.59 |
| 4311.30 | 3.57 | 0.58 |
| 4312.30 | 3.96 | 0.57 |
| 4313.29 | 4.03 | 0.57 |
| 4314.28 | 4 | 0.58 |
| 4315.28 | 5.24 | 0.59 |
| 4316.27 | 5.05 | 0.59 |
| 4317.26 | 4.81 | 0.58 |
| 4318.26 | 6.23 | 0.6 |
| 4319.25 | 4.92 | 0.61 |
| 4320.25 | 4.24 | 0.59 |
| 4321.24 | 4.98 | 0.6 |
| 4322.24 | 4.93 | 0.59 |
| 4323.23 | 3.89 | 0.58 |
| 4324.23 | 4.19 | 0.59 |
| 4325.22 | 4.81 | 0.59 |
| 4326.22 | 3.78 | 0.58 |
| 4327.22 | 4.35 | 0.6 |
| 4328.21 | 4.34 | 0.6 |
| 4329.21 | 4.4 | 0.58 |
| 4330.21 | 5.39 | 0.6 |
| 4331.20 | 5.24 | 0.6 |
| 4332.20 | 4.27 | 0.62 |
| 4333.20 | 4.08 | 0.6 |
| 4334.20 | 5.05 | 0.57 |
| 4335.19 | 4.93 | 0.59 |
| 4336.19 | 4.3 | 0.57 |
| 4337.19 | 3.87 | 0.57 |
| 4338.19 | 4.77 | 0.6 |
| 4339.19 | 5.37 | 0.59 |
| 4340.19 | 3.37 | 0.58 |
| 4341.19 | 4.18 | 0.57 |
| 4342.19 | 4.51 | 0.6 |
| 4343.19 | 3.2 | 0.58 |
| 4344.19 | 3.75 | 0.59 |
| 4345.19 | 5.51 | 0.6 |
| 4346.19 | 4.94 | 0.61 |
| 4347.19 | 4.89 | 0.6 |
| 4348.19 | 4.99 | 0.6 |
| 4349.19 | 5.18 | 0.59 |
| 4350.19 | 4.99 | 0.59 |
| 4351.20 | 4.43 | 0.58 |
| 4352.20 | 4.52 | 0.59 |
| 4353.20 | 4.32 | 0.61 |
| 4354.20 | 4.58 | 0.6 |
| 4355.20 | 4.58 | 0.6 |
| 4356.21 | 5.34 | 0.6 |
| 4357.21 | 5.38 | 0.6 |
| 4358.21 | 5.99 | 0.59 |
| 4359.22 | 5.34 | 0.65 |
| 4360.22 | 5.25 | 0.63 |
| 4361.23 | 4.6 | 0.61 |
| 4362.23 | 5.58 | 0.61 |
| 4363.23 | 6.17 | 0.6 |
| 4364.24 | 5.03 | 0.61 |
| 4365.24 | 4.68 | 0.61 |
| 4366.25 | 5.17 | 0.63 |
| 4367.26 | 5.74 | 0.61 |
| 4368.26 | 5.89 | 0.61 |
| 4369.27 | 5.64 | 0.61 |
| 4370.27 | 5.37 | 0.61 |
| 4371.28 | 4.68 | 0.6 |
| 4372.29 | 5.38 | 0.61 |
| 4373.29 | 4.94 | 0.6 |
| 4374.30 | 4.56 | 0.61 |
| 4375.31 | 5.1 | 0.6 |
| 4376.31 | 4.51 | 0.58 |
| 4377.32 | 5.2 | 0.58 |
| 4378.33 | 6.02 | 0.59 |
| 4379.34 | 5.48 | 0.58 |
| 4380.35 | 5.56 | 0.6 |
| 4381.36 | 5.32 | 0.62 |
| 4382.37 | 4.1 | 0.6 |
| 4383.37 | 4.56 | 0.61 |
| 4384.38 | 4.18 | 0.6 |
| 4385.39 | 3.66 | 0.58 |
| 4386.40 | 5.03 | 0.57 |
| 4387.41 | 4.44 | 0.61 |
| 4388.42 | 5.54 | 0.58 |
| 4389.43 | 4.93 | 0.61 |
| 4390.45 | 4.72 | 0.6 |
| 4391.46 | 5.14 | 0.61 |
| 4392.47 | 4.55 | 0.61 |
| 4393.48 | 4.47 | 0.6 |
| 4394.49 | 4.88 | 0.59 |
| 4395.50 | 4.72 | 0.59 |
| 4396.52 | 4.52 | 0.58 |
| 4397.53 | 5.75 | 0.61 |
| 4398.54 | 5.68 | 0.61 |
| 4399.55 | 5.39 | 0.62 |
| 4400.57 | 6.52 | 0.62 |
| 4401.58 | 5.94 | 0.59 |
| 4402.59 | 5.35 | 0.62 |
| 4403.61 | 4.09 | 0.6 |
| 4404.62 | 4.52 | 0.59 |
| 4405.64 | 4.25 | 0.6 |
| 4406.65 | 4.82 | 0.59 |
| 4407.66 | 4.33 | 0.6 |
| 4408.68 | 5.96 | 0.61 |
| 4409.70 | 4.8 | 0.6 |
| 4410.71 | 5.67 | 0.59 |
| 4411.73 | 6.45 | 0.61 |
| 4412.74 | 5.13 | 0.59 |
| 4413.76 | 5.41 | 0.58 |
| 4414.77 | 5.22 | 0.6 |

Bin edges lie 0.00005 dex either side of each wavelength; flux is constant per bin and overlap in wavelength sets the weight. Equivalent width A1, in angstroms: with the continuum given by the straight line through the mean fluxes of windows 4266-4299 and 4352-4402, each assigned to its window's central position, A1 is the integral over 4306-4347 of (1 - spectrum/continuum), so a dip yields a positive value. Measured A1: 2.5 angstroms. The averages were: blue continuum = 4.44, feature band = 4.46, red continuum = 5.1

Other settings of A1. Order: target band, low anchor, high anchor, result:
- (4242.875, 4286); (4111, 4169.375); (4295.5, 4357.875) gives -3.0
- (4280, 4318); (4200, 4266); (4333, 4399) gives 5.1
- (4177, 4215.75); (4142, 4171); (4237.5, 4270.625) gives 2.3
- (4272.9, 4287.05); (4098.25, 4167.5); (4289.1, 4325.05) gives -0.2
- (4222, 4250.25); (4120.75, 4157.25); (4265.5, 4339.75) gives -2.5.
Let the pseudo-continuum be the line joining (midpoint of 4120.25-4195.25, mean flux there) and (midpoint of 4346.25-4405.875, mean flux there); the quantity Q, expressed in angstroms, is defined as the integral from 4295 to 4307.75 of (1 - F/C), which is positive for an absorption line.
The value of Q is 2.1 angstroms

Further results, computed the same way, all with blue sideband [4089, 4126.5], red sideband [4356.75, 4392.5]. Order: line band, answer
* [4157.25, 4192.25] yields 1.23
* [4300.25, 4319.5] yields 2.52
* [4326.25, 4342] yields 1.52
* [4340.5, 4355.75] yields 1.42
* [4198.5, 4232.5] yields -0.08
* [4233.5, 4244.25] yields -0.33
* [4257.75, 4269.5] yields -0.77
